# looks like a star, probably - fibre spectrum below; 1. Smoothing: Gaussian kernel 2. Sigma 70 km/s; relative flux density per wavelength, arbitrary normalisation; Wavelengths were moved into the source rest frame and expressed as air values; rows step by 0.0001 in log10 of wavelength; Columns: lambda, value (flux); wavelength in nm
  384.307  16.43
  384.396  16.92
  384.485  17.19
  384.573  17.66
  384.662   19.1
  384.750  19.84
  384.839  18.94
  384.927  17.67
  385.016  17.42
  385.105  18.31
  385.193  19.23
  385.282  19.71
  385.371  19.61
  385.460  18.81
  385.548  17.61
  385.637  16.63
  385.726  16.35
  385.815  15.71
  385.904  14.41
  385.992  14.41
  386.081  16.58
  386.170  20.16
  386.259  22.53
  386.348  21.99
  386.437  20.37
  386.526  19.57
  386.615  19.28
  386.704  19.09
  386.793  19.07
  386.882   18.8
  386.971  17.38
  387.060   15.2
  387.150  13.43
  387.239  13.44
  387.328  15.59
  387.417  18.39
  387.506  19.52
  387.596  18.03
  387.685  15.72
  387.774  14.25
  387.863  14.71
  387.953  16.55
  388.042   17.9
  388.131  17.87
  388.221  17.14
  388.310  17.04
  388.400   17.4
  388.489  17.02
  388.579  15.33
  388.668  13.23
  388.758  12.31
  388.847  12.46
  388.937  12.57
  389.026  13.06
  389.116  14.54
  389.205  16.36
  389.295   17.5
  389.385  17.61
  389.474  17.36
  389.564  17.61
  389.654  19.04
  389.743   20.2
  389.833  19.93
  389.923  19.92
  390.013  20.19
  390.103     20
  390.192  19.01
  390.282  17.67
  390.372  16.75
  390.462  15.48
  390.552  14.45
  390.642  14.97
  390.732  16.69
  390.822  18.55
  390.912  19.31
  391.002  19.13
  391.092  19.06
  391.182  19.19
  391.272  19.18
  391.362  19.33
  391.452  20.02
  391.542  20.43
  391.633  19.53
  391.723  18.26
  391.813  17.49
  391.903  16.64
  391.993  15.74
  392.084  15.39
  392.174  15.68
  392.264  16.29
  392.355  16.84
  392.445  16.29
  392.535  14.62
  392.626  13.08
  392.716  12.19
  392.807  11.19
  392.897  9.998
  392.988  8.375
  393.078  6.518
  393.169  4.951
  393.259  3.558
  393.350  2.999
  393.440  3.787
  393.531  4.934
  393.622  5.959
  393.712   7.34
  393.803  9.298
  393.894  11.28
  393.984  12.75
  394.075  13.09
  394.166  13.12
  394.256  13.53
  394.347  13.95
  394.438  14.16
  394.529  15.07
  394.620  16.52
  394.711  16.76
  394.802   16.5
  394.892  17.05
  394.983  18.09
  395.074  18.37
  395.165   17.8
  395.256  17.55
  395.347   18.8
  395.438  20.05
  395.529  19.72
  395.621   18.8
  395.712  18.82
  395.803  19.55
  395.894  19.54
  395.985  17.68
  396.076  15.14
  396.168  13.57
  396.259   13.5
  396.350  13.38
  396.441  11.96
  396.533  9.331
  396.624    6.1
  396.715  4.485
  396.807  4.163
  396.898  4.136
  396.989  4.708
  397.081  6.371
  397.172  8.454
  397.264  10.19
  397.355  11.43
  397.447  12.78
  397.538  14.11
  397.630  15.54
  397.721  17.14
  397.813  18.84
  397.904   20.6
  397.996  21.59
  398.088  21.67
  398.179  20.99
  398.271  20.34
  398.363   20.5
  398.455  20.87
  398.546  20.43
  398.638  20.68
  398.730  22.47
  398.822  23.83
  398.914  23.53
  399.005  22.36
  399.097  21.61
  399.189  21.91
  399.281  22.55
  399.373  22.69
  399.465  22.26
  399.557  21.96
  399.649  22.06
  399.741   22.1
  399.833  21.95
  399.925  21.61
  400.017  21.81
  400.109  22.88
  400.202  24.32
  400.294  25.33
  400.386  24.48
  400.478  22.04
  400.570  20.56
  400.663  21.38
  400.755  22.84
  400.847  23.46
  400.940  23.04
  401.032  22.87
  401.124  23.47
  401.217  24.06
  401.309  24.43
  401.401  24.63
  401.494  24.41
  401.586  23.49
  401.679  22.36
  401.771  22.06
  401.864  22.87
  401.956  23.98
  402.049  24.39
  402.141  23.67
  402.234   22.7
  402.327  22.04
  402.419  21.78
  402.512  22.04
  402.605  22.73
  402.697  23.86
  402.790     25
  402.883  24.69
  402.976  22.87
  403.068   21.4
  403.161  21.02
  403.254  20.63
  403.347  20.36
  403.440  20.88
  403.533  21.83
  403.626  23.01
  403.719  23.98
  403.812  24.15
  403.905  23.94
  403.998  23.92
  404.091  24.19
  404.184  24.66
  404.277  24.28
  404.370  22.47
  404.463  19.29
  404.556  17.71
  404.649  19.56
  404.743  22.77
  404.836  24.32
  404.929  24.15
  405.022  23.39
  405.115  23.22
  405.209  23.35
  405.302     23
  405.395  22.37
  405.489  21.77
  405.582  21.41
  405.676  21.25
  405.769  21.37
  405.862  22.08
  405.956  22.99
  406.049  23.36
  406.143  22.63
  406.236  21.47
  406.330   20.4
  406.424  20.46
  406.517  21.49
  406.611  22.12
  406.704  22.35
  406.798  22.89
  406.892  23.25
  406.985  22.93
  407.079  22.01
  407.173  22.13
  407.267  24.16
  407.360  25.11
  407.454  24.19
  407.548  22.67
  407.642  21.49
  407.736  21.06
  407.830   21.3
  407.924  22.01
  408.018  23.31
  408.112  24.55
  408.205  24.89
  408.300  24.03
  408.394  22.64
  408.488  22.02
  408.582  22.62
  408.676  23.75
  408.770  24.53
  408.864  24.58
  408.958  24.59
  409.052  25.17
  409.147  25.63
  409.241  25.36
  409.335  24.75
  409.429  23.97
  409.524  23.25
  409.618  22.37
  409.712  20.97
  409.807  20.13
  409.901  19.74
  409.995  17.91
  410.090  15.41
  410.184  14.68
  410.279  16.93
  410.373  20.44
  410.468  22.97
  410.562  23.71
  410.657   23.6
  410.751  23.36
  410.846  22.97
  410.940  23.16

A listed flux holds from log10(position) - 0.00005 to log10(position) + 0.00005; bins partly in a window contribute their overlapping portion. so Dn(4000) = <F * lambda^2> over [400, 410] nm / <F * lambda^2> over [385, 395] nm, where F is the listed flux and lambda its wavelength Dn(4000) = 1.56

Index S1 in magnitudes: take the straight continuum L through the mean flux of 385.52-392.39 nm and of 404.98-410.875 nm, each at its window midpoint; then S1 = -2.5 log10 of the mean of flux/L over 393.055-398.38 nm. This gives 0.39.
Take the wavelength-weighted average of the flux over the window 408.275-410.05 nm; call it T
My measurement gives 23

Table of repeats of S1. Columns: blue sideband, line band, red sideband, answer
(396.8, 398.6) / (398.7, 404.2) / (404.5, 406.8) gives -0.25 mag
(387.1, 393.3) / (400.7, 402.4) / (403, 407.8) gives -0.13 mag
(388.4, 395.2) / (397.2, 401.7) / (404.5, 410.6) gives -0.15 mag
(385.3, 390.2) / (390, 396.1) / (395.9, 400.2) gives 0.13 mag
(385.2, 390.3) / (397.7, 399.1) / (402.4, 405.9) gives -0.02 mag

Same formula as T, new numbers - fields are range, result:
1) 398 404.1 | 22.6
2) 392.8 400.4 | 15.6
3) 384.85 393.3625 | 16.5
